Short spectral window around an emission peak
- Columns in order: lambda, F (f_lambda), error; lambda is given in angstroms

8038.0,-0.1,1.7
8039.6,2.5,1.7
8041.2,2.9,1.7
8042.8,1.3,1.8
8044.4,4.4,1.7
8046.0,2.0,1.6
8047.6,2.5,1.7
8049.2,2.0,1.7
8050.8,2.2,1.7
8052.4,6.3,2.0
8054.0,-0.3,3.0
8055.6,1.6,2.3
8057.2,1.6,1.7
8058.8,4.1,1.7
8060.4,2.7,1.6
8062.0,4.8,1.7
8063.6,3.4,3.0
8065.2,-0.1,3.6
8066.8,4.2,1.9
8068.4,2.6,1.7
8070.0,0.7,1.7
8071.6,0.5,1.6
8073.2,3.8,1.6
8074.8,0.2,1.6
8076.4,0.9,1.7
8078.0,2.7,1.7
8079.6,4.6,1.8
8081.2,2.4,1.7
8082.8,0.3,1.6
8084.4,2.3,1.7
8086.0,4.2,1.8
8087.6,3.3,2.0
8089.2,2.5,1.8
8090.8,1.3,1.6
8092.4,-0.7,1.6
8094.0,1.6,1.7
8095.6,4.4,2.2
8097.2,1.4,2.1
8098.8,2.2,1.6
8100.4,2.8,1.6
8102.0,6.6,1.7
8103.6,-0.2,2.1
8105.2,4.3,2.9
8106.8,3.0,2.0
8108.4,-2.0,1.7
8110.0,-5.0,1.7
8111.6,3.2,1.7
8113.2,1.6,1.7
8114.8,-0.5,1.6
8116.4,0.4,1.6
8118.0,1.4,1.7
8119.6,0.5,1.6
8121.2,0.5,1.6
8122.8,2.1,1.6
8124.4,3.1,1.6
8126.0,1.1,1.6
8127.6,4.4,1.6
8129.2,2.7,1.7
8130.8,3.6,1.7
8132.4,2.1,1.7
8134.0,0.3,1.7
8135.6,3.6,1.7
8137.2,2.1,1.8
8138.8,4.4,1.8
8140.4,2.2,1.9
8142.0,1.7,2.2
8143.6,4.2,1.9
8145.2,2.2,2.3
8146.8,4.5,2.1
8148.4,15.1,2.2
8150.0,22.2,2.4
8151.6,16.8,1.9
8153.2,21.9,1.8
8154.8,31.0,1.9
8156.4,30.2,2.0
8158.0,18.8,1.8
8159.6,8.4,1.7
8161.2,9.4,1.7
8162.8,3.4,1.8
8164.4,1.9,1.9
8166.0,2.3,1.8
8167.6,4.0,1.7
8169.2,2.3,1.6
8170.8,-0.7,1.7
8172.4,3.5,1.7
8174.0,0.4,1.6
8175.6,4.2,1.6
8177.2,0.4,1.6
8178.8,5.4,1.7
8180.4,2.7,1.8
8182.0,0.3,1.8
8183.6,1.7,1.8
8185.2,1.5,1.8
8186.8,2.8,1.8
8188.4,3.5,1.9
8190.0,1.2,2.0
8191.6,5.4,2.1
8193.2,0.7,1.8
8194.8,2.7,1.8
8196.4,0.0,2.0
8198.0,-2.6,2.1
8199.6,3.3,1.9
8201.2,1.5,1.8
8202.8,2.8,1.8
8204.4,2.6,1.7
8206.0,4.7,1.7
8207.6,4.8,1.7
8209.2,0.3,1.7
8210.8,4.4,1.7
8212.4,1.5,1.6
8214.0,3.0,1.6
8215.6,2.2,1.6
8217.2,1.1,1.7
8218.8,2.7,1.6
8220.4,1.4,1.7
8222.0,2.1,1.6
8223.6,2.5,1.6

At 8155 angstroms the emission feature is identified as [O II] 3727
